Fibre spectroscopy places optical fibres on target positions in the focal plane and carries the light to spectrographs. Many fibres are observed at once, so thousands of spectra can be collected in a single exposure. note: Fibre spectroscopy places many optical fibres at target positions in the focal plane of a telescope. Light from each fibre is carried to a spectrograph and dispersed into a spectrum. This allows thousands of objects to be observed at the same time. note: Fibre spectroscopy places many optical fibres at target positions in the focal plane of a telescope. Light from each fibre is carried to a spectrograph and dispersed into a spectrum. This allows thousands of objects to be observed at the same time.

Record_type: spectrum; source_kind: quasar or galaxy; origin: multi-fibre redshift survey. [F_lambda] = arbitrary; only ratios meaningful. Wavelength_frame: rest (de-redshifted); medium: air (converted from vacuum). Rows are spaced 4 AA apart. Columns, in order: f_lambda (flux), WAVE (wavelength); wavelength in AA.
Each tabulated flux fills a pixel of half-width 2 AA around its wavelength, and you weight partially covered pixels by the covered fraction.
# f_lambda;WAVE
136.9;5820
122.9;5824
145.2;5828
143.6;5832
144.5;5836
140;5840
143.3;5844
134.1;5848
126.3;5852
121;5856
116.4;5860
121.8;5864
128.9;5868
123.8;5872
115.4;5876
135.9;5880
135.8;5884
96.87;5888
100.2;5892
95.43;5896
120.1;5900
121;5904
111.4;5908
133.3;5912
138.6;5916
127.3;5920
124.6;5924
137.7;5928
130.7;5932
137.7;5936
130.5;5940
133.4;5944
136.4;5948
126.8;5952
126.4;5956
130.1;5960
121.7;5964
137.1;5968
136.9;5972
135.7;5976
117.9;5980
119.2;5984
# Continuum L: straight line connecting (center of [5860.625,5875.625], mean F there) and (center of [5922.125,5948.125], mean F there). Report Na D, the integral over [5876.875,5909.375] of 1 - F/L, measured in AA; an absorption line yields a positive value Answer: 3.1 AA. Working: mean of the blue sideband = 123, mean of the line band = 115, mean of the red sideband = 133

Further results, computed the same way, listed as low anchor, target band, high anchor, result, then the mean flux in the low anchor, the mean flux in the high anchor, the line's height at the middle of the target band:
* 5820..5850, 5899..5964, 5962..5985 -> 1.3 AA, 139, 128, 132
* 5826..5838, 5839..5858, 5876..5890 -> 0.6 AA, 144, 122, 137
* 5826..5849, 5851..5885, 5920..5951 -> 3.5 AA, 142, 132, 139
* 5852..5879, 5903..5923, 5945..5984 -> -0.1 AA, 122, 129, 126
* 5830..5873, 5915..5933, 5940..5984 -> -0.2 AA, 131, 130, 130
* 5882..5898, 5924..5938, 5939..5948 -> -0.8 AA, 107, 133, 127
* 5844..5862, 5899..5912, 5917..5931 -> 1.0 AA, 127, 131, 130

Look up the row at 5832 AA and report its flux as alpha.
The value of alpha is 143.6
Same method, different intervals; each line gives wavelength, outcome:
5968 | 137.1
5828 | 145.2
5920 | 127.3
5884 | 135.8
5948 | 136.4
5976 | 135.7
